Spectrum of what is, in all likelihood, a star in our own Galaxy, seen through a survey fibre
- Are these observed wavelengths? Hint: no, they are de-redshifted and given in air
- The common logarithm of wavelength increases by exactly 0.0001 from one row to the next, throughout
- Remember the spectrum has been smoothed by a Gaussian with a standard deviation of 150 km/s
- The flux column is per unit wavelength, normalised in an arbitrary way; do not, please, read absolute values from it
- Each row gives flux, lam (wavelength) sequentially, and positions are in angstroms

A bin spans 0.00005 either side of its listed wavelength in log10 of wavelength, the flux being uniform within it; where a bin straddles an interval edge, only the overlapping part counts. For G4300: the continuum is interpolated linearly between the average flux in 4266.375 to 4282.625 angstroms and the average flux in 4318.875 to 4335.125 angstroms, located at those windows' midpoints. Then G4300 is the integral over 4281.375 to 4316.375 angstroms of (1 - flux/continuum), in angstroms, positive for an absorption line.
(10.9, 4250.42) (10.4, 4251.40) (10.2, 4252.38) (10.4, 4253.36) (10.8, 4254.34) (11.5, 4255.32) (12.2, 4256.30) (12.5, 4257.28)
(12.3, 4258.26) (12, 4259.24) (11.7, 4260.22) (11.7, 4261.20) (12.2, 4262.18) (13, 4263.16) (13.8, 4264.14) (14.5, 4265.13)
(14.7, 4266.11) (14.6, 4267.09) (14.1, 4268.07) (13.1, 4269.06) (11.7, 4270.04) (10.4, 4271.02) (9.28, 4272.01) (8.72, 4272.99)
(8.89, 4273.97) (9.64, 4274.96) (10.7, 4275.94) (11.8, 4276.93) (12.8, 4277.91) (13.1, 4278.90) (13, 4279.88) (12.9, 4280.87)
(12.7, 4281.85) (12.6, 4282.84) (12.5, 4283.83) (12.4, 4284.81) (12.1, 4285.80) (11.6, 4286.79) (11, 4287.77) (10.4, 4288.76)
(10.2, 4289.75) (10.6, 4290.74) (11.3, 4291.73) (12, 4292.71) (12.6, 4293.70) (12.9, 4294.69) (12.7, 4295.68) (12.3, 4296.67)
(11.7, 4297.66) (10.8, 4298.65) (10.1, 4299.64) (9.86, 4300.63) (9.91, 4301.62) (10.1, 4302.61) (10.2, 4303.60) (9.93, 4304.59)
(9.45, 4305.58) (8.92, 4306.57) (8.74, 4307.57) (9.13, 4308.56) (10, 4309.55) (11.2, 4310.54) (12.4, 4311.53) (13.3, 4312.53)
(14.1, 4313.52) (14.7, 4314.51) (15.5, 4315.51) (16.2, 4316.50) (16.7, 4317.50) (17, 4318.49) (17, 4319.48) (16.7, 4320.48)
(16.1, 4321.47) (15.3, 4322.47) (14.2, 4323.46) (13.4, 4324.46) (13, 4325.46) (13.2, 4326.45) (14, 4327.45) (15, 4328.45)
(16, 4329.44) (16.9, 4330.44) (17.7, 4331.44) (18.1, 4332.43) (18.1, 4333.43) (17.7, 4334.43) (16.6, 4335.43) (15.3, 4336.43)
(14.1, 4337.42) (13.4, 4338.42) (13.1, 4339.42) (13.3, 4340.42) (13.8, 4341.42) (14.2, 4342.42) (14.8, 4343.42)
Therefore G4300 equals 5.46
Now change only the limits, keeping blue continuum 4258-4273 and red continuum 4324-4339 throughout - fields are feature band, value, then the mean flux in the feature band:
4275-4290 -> 1.5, 11.9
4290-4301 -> 1.8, 11.5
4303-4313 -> 2.9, 10.3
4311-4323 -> -0.5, 15.4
